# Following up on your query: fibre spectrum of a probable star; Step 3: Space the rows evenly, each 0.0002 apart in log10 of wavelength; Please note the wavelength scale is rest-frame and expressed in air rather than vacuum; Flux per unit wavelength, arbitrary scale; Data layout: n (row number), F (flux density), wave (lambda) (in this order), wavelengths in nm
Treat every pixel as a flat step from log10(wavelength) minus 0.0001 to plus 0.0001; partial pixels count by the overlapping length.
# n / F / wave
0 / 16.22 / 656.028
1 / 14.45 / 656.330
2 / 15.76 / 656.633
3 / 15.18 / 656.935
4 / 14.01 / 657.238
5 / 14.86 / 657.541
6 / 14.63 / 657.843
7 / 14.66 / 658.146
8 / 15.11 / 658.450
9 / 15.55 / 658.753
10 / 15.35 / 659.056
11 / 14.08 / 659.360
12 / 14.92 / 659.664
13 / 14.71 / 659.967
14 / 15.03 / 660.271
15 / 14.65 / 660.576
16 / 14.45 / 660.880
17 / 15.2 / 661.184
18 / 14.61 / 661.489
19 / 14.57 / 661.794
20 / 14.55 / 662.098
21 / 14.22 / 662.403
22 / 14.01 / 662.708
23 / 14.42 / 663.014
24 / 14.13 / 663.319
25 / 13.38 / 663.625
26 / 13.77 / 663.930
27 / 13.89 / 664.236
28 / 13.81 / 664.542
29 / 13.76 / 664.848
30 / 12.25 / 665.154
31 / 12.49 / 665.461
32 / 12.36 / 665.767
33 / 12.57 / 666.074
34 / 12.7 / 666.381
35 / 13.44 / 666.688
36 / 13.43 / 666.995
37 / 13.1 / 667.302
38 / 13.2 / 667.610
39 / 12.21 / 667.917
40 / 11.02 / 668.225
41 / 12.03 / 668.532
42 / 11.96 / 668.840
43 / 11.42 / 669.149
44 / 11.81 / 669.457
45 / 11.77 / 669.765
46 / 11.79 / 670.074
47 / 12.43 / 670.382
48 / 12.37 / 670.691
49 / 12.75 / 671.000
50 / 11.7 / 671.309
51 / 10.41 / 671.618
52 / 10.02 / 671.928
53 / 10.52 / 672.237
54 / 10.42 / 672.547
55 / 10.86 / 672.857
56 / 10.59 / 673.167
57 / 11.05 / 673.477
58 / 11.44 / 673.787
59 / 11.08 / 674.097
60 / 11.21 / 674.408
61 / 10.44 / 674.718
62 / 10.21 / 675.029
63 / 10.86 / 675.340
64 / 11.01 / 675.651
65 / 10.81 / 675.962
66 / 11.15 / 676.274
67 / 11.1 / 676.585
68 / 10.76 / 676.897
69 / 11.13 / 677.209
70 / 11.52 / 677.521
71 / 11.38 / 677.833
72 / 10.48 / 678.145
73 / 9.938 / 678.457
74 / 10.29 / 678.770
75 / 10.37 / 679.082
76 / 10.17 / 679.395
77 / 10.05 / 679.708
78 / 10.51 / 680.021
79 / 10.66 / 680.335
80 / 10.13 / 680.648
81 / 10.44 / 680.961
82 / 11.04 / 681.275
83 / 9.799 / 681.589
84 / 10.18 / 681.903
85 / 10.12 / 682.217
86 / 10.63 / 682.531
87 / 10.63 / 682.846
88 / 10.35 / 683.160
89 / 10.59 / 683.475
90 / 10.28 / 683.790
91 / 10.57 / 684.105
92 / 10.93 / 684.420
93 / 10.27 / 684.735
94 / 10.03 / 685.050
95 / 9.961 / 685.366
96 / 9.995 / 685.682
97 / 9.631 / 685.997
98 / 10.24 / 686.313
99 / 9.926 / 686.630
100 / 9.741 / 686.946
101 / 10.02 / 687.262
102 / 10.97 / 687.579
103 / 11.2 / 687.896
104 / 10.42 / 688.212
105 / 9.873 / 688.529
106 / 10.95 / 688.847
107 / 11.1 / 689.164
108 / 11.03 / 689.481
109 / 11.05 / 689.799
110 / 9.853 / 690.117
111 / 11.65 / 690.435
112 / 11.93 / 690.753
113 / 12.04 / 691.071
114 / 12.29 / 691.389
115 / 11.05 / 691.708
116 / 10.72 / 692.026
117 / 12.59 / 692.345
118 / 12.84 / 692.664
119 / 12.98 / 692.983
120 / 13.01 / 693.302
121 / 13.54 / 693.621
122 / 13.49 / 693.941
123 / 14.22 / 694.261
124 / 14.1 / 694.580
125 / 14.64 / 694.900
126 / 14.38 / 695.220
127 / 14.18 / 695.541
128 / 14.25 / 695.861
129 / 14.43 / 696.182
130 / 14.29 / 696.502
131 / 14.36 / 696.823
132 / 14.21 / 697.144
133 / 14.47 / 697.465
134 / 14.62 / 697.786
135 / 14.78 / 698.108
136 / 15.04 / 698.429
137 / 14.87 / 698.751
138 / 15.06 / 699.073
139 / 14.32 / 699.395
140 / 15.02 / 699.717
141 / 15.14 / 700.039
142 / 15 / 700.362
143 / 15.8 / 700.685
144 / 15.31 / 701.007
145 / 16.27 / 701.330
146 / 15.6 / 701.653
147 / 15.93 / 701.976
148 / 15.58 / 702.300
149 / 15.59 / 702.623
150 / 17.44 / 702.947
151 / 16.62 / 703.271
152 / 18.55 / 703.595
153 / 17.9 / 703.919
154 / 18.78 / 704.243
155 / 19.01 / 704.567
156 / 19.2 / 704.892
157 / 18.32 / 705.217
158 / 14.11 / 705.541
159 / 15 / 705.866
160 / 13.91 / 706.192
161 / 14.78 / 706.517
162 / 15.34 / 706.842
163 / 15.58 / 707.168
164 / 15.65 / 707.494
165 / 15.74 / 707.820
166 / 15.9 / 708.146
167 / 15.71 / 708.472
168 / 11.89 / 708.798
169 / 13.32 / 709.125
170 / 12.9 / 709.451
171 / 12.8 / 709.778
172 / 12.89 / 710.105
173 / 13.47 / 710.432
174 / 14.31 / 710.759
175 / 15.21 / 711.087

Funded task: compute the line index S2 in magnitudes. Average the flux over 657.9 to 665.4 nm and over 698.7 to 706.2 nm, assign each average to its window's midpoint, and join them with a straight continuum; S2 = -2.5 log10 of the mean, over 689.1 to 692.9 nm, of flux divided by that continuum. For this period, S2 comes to 0.33 mag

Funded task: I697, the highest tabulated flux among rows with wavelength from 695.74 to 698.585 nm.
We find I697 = 15.04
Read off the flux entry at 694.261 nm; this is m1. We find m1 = 14.22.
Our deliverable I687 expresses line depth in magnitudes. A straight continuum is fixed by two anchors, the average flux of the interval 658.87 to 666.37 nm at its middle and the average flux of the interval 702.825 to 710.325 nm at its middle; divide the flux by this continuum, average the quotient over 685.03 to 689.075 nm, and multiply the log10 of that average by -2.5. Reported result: 0.41 mag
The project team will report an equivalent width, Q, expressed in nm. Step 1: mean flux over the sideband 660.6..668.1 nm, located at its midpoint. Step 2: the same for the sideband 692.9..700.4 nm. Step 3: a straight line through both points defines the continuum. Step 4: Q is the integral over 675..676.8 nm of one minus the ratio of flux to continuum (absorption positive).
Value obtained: 0.39 nm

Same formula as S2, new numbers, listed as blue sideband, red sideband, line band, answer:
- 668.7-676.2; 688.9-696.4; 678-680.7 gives 0.139 mag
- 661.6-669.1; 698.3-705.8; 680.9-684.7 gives 0.367 mag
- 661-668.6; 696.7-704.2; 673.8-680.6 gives 0.303 mag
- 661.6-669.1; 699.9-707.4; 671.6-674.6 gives 0.271 mag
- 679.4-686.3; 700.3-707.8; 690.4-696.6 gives 0.017 mag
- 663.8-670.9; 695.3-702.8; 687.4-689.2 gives 0.302 mag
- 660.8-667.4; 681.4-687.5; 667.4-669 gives 0.076 mag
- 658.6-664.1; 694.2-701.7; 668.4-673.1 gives 0.262 mag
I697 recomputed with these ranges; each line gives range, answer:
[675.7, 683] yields 11.52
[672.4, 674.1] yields 11.44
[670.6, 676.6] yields 12.75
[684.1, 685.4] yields 10.93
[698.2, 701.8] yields 16.27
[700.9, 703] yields 17.44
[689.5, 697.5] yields 14.64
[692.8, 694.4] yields 14.22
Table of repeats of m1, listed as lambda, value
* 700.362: 15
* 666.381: 12.7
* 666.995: 13.43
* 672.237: 10.52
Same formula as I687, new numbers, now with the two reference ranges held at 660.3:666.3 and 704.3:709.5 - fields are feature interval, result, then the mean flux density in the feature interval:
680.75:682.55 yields 0.371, 10.3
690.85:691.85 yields 0.254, 11.8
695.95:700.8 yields 0.033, 14.7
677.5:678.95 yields 0.330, 10.6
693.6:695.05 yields 0.075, 14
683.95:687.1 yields 0.404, 10.1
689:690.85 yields 0.320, 11.1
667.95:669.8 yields 0.200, 11.7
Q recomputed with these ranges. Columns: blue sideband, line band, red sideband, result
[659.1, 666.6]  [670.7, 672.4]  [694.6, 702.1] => 0.36 nm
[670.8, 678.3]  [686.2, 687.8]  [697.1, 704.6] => 0.37 nm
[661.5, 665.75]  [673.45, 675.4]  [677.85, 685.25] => 0.14 nm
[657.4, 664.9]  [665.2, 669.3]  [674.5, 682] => 0.21 nm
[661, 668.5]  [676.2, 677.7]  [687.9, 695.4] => 0.20 nm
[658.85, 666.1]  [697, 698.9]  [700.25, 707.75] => 0.16 nm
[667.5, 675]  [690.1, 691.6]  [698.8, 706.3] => 0.28 nm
